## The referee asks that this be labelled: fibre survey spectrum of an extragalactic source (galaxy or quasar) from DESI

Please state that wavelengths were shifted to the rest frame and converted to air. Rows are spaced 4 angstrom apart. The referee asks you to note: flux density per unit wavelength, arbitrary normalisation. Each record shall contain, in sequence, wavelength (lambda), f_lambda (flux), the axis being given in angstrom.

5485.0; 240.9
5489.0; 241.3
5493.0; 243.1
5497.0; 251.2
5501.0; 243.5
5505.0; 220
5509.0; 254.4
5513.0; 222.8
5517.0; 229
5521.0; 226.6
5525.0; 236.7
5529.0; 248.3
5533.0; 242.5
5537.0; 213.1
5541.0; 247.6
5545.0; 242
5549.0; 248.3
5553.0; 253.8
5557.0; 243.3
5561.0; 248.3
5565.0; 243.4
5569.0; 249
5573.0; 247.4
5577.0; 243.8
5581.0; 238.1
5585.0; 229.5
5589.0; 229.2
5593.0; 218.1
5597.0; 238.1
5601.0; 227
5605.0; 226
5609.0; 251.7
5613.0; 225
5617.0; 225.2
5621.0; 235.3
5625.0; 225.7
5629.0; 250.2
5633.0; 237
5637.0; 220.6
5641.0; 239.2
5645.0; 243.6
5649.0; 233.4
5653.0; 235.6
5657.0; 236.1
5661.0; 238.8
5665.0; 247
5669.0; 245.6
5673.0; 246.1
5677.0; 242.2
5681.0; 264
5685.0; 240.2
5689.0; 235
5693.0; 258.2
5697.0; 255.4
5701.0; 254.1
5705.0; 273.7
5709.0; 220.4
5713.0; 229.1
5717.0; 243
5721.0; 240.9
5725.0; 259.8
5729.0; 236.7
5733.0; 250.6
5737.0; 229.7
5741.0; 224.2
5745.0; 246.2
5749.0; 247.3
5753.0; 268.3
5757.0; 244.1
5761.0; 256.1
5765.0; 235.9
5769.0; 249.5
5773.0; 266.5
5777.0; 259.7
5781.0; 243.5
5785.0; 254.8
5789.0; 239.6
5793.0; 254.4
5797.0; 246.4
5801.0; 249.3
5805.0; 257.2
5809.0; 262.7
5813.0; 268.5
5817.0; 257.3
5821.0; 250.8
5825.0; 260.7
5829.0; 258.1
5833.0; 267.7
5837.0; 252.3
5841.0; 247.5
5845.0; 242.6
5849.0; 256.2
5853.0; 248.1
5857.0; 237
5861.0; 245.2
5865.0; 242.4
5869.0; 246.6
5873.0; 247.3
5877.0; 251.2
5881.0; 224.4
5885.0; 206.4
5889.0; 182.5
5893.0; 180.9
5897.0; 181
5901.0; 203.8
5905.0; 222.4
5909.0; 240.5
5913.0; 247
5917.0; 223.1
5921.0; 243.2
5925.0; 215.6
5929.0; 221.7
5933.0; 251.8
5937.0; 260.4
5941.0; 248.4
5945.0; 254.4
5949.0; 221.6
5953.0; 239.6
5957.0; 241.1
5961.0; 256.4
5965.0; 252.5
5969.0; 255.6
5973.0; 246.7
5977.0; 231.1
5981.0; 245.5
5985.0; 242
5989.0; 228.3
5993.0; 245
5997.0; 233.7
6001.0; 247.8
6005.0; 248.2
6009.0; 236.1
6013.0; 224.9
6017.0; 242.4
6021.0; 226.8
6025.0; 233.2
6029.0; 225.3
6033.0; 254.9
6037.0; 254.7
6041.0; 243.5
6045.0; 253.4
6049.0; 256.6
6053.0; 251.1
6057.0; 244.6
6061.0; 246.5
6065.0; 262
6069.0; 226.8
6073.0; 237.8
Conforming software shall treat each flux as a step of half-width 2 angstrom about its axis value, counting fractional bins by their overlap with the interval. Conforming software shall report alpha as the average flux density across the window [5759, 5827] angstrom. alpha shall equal 254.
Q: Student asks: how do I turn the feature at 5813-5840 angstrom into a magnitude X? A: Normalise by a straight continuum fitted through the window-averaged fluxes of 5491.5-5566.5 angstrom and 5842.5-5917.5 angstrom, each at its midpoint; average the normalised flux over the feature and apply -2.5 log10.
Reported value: -0.13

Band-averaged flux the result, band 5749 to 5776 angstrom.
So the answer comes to 253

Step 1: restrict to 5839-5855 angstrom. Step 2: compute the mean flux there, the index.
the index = 249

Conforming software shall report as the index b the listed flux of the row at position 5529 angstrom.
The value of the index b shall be 248.3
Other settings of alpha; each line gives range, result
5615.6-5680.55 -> 238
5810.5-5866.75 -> 253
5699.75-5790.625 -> 247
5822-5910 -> 234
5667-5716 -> 247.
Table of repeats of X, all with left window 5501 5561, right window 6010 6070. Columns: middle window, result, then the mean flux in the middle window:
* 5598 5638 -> 0.03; 233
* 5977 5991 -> 0.02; 238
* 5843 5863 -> -0.02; 246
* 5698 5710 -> -0.05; 252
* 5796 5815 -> -0.07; 257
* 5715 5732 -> -0.02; 245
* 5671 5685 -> -0.04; 249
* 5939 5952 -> 0.00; 241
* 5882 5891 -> 0.22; 198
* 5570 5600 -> 0.02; 235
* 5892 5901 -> 0.28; 186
